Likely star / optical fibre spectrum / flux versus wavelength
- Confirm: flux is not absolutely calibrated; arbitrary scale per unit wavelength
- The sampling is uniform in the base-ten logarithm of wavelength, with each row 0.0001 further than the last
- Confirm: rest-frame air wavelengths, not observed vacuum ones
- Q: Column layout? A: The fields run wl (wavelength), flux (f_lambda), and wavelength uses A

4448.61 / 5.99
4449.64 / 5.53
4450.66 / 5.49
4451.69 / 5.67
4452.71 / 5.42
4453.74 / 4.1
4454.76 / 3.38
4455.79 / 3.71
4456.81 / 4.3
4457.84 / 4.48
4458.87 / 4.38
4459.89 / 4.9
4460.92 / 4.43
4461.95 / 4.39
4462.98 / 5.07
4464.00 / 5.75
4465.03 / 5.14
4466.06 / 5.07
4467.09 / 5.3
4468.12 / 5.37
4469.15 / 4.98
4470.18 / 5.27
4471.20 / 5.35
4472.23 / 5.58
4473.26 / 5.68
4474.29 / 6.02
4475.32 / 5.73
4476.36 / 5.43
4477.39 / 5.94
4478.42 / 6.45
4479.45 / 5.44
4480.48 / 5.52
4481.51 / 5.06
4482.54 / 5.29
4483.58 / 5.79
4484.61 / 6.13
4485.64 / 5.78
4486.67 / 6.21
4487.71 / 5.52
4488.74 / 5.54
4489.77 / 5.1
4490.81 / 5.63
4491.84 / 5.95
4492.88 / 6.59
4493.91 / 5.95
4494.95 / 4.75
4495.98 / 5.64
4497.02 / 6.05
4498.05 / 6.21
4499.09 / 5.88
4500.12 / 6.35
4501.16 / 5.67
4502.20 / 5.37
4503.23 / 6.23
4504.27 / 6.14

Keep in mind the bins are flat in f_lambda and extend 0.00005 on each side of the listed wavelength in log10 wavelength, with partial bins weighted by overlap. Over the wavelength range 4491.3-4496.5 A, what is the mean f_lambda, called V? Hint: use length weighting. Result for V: 5.78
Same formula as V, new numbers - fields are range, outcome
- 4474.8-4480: 5.79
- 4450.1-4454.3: 5.16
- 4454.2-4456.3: 3.57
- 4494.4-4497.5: 5.47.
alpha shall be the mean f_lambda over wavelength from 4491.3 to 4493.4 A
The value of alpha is 6.27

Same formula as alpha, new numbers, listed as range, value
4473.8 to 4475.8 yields 5.88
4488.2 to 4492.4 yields 5.56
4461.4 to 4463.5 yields 4.74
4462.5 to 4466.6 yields 5.26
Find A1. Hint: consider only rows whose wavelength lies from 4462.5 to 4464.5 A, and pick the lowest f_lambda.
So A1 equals 5.07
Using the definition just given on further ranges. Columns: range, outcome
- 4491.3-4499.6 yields 4.75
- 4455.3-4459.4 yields 3.71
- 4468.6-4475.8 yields 4.98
